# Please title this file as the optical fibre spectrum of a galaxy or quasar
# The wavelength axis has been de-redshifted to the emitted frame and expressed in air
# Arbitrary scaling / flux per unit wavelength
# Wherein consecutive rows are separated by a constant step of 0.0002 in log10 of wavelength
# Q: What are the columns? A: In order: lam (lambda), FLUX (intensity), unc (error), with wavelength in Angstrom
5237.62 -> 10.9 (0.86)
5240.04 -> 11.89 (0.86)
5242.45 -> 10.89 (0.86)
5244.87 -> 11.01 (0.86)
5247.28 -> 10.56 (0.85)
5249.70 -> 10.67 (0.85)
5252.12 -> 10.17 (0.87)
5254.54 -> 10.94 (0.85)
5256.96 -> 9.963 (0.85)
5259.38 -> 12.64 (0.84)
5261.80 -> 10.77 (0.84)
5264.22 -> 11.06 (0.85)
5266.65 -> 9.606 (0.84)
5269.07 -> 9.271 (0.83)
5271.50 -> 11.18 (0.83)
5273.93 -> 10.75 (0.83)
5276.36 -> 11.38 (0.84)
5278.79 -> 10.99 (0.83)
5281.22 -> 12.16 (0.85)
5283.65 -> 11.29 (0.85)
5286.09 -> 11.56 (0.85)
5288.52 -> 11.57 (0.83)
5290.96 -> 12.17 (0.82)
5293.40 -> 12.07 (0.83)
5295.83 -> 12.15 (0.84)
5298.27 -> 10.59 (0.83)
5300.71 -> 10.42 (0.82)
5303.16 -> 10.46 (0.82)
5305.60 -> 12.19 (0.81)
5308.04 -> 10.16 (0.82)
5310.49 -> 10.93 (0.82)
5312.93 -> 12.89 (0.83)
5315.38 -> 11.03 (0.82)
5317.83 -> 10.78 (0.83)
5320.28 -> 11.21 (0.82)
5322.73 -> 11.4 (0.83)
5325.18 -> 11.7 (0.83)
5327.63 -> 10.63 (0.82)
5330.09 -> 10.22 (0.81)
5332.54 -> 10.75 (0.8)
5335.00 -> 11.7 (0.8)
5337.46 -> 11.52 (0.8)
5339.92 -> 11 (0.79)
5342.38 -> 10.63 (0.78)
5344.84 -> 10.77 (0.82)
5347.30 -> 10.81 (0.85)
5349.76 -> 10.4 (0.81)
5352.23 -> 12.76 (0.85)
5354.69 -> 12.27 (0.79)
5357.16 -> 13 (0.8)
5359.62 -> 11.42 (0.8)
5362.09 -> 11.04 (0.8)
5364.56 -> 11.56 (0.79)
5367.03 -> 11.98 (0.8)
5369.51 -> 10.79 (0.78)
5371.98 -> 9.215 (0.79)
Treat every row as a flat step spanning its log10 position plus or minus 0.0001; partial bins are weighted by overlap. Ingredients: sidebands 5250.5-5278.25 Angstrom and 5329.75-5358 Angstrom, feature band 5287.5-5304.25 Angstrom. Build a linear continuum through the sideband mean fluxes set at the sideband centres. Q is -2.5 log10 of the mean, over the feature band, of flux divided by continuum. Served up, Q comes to -0.04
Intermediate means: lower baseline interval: 10.7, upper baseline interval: 11.3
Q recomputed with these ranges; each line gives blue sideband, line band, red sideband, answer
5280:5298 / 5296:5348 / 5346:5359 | 0.07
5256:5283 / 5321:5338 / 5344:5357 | 0.03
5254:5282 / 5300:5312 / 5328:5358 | 0.02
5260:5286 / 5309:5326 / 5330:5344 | -0.04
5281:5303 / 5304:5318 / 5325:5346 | -0.01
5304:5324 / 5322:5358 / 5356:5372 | 0.01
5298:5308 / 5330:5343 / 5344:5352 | -0.01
